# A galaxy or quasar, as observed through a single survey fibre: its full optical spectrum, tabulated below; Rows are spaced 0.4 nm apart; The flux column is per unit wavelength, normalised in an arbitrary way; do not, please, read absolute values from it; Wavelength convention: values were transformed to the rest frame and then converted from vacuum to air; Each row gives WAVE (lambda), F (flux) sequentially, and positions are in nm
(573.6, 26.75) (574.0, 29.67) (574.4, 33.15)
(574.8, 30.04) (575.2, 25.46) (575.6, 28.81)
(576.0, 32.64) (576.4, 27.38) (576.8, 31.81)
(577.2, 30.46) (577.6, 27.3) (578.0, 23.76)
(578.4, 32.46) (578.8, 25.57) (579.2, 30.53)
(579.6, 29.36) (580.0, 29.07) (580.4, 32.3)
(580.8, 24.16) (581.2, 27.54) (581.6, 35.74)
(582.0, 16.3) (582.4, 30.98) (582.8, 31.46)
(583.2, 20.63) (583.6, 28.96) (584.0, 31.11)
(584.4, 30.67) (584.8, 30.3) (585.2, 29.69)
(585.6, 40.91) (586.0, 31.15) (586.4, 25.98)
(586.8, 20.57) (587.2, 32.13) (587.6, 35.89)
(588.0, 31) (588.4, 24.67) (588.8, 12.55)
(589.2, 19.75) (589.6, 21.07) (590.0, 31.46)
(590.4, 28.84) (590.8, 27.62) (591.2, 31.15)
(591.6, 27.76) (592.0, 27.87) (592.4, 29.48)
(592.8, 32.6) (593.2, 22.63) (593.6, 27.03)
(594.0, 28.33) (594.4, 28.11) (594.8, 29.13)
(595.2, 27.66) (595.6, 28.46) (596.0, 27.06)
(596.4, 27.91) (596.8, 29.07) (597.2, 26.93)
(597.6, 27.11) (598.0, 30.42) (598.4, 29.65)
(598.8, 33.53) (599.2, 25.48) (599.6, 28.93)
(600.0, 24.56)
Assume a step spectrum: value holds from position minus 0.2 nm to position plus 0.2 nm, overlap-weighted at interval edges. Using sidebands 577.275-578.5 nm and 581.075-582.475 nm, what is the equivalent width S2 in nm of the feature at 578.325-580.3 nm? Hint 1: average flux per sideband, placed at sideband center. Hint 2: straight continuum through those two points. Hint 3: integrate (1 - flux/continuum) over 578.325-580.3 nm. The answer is -0.13 nm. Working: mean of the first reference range 27.7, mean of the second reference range 27.3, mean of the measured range 29.4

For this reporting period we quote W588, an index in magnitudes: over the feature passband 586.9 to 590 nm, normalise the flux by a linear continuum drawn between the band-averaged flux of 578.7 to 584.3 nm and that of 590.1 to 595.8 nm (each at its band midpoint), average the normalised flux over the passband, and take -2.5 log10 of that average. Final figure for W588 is 0.112 mag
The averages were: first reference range 28.2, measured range 25.5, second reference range 28.4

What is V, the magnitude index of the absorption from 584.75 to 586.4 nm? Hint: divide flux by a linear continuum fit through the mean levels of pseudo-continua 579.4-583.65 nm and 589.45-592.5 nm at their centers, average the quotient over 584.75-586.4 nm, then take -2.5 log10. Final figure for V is -0.16 mag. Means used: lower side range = 27.8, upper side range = 28.2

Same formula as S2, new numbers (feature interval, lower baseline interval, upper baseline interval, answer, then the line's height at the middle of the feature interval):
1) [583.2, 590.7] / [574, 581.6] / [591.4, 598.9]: 0.22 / 28.8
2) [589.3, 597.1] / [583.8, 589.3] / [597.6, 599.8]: 0.28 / 29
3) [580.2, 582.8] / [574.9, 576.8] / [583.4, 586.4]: 0.20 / 30.5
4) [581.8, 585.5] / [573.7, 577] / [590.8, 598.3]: 0.12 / 29.1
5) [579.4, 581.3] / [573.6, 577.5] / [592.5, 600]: 0.05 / 29.4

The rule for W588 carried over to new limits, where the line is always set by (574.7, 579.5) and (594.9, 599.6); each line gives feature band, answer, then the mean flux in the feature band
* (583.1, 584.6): 0.02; 28.3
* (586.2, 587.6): 0.04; 27.6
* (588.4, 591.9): 0.14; 25.1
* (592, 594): 0.02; 28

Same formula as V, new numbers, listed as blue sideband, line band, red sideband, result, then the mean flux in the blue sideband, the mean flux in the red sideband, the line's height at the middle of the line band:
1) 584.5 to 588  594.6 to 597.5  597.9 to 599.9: 0.06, 30.8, 29.3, 29.7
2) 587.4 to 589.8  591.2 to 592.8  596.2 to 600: -0.14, 24.2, 28.6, 25.7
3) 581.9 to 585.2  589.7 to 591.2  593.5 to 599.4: -0.03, 28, 28.4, 28.2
